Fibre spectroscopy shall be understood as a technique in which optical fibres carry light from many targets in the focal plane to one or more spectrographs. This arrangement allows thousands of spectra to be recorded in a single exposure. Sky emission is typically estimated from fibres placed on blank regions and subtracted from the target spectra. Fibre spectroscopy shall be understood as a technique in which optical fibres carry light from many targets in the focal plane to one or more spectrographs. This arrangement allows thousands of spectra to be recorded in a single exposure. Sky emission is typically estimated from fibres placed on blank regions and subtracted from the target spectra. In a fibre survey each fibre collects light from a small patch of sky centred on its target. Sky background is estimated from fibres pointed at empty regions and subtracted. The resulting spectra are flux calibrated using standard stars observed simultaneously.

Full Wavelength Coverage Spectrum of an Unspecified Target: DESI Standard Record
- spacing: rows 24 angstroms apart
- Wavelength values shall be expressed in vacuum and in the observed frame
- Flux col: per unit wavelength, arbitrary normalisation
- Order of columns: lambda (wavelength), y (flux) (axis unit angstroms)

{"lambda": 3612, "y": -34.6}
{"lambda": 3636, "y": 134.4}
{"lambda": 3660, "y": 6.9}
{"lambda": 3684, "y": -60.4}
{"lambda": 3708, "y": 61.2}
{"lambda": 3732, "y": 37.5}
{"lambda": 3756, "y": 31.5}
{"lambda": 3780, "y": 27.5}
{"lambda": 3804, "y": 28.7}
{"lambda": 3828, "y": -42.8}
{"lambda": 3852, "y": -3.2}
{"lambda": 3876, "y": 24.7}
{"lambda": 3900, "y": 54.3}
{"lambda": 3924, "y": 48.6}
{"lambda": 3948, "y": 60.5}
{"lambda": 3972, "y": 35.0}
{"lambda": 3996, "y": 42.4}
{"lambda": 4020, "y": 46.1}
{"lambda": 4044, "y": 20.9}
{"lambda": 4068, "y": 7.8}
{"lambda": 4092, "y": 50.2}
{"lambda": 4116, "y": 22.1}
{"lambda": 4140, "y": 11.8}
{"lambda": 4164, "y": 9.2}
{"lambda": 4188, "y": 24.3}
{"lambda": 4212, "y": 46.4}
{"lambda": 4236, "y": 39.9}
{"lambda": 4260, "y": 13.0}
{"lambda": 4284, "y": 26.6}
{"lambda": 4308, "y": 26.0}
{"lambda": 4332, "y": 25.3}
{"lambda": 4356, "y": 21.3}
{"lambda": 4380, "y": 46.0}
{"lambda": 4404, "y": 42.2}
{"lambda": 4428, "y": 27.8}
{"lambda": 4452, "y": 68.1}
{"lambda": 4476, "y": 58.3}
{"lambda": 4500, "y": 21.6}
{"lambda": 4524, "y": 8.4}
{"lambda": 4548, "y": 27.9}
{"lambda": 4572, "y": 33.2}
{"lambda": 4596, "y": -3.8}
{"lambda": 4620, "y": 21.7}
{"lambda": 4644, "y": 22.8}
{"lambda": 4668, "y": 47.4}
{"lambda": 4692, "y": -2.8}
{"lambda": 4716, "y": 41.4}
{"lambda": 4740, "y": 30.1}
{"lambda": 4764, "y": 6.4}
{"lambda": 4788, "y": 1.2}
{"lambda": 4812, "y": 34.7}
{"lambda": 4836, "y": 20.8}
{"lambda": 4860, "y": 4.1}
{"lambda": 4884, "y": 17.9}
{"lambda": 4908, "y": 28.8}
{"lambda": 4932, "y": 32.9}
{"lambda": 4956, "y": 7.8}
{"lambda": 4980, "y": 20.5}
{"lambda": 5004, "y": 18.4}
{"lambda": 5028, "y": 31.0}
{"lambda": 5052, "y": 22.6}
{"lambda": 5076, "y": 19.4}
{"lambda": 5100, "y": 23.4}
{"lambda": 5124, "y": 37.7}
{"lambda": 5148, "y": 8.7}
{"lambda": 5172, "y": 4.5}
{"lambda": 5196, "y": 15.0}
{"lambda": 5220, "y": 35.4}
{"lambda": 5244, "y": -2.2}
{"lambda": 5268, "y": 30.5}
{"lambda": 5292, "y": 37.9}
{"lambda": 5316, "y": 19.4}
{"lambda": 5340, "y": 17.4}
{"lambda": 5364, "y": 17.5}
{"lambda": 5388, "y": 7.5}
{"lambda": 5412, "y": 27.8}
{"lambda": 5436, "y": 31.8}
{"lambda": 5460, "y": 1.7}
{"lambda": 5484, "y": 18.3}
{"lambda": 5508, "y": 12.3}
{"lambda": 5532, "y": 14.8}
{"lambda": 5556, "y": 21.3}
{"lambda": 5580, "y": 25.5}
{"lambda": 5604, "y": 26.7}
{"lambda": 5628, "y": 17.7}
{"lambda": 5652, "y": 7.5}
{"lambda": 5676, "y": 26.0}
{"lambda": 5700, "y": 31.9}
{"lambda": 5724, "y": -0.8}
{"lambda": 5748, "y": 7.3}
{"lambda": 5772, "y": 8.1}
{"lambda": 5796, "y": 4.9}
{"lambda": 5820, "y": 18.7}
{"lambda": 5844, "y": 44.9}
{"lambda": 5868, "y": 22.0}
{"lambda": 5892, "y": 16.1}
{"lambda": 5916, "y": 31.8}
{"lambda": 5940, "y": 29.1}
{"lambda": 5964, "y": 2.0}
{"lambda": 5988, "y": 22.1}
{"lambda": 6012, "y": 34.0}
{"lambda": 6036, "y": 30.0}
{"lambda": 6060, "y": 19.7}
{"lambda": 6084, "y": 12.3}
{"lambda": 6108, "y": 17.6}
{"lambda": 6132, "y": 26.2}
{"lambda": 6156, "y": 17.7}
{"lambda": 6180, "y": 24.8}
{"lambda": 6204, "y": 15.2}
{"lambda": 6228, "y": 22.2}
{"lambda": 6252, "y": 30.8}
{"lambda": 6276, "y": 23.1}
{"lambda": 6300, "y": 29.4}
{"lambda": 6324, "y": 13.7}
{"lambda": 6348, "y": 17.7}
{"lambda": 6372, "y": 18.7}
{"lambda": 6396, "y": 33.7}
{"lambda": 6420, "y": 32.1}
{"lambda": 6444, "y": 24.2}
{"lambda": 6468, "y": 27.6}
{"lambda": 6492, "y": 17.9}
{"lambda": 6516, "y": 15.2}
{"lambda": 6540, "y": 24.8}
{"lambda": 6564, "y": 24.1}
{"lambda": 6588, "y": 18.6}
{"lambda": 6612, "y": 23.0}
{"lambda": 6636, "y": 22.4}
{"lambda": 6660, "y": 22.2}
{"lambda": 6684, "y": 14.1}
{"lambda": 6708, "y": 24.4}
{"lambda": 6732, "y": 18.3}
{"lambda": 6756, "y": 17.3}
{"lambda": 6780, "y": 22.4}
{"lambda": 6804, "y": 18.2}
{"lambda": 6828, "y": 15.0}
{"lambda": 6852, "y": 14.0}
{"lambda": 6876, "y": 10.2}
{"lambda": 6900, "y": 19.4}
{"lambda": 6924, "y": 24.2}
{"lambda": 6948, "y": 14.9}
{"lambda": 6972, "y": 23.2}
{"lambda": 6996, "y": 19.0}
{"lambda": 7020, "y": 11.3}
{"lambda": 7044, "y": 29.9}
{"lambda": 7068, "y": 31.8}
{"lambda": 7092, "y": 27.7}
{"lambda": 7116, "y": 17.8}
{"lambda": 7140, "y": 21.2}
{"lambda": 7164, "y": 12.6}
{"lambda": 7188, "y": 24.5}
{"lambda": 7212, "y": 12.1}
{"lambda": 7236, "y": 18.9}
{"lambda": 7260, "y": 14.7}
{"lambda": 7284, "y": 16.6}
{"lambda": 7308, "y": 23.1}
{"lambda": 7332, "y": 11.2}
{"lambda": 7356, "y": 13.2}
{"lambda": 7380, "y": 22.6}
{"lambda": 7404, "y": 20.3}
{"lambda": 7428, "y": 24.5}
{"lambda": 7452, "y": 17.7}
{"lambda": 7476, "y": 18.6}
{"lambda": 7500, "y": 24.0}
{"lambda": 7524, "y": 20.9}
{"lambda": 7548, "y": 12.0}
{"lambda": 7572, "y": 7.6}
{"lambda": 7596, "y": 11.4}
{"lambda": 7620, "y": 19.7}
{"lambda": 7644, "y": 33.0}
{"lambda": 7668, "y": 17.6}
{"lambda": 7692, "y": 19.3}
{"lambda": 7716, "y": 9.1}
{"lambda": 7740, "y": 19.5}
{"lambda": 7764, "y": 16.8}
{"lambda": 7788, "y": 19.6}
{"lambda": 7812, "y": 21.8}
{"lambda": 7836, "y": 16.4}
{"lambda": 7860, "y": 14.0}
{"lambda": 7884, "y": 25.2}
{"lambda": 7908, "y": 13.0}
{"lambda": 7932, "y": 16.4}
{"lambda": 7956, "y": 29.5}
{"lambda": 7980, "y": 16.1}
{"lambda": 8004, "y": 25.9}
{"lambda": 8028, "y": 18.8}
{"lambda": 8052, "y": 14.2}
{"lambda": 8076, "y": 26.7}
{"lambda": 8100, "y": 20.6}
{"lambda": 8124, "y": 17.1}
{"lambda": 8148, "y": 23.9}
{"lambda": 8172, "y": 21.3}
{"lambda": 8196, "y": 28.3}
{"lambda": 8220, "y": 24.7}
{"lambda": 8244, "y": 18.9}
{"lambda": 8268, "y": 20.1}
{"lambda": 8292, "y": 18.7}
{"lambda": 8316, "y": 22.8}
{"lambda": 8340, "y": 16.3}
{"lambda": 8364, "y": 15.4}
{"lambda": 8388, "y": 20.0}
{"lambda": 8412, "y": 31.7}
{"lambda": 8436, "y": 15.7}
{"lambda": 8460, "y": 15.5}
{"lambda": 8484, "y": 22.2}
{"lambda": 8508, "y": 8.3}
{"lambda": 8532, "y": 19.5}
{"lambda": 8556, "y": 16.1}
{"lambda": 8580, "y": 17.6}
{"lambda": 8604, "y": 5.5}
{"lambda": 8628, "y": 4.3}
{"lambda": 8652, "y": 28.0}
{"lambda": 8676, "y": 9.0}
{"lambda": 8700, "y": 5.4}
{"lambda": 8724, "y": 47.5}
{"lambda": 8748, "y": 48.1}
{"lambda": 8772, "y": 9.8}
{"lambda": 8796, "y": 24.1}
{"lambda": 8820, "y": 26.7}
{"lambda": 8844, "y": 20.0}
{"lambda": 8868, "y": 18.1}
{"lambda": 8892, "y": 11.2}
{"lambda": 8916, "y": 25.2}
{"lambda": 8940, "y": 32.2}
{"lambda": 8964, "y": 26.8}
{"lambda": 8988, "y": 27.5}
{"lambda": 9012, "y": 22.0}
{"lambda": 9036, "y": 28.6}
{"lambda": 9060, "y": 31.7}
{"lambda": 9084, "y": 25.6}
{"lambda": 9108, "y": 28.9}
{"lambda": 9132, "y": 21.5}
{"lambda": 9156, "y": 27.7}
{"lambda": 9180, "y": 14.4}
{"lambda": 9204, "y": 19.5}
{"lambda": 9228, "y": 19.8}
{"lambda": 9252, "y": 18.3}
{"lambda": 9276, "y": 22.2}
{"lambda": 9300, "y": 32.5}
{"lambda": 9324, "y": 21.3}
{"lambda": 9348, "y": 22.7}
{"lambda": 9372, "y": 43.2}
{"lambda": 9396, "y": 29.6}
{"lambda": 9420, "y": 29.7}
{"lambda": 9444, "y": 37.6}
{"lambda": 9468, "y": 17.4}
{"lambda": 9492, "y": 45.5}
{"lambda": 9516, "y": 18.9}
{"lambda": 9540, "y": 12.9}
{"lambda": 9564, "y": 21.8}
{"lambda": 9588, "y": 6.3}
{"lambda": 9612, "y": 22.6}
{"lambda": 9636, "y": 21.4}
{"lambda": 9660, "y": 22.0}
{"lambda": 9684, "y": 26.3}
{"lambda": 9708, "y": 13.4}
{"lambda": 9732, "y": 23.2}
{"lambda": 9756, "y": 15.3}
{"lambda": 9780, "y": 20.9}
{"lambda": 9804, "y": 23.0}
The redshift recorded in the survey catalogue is 1.342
